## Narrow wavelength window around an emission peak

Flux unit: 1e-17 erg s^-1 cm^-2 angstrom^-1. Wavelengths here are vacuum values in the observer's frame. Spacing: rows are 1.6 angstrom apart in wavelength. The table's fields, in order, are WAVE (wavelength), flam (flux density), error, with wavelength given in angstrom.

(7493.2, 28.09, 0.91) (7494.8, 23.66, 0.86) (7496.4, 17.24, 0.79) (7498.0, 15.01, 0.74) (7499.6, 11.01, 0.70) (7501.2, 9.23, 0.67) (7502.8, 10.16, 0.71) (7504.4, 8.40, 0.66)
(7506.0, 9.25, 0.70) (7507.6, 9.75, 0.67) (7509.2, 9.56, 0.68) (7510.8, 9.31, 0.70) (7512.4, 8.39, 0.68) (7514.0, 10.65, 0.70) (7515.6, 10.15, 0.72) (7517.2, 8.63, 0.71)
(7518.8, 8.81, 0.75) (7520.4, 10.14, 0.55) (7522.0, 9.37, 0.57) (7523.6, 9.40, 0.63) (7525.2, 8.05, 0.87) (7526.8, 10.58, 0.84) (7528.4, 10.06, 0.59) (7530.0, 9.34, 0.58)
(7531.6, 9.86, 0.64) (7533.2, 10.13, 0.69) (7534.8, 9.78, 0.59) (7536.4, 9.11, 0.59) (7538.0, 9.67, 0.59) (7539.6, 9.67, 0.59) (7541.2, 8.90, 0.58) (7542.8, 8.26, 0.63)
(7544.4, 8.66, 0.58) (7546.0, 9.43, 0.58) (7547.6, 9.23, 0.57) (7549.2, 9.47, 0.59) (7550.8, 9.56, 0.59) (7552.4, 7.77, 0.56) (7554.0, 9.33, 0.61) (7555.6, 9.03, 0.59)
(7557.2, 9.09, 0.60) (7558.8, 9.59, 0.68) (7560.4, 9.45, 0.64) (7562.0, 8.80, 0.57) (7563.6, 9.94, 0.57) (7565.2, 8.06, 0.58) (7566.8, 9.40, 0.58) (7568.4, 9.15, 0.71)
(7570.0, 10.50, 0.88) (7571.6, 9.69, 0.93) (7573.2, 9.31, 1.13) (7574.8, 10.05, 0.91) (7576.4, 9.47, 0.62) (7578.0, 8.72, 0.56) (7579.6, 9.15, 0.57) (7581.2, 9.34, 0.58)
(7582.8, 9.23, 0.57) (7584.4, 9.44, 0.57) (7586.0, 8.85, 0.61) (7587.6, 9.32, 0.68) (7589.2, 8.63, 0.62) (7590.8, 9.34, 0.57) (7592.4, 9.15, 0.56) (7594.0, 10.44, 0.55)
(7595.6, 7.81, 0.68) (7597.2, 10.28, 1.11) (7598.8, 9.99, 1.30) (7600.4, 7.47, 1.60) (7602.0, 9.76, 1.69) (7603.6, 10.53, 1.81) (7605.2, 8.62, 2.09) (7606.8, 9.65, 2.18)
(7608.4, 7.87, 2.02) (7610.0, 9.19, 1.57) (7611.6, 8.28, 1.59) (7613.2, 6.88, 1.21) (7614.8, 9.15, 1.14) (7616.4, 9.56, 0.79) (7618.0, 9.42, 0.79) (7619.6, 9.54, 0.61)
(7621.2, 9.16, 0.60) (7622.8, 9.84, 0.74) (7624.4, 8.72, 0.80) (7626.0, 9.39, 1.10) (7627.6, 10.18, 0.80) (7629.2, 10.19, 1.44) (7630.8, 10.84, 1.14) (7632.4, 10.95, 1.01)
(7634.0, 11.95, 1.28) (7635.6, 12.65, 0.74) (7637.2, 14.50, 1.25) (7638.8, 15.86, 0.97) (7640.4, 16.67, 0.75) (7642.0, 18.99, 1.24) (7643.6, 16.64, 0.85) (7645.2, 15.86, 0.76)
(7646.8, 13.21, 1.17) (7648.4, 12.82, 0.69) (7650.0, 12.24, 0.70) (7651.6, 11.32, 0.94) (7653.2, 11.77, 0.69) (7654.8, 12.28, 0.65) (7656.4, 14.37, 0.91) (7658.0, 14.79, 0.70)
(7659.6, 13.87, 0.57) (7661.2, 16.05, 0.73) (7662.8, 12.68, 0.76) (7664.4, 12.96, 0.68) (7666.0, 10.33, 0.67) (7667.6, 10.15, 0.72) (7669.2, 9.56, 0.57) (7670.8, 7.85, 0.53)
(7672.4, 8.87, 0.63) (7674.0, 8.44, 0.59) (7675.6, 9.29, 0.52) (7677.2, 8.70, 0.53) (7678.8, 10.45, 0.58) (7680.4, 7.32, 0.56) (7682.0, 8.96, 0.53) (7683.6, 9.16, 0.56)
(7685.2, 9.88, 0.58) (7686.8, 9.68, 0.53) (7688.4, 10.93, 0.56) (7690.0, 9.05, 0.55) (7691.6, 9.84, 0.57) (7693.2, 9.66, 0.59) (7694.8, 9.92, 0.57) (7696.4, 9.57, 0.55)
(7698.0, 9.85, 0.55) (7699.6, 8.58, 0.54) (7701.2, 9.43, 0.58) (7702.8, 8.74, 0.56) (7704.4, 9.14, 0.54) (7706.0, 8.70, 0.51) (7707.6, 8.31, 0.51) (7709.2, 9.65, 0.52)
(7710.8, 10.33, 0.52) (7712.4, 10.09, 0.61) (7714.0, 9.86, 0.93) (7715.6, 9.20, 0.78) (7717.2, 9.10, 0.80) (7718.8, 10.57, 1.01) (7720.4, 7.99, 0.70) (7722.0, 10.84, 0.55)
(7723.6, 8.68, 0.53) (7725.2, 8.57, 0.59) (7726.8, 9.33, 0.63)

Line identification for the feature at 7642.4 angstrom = [S II] 6716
